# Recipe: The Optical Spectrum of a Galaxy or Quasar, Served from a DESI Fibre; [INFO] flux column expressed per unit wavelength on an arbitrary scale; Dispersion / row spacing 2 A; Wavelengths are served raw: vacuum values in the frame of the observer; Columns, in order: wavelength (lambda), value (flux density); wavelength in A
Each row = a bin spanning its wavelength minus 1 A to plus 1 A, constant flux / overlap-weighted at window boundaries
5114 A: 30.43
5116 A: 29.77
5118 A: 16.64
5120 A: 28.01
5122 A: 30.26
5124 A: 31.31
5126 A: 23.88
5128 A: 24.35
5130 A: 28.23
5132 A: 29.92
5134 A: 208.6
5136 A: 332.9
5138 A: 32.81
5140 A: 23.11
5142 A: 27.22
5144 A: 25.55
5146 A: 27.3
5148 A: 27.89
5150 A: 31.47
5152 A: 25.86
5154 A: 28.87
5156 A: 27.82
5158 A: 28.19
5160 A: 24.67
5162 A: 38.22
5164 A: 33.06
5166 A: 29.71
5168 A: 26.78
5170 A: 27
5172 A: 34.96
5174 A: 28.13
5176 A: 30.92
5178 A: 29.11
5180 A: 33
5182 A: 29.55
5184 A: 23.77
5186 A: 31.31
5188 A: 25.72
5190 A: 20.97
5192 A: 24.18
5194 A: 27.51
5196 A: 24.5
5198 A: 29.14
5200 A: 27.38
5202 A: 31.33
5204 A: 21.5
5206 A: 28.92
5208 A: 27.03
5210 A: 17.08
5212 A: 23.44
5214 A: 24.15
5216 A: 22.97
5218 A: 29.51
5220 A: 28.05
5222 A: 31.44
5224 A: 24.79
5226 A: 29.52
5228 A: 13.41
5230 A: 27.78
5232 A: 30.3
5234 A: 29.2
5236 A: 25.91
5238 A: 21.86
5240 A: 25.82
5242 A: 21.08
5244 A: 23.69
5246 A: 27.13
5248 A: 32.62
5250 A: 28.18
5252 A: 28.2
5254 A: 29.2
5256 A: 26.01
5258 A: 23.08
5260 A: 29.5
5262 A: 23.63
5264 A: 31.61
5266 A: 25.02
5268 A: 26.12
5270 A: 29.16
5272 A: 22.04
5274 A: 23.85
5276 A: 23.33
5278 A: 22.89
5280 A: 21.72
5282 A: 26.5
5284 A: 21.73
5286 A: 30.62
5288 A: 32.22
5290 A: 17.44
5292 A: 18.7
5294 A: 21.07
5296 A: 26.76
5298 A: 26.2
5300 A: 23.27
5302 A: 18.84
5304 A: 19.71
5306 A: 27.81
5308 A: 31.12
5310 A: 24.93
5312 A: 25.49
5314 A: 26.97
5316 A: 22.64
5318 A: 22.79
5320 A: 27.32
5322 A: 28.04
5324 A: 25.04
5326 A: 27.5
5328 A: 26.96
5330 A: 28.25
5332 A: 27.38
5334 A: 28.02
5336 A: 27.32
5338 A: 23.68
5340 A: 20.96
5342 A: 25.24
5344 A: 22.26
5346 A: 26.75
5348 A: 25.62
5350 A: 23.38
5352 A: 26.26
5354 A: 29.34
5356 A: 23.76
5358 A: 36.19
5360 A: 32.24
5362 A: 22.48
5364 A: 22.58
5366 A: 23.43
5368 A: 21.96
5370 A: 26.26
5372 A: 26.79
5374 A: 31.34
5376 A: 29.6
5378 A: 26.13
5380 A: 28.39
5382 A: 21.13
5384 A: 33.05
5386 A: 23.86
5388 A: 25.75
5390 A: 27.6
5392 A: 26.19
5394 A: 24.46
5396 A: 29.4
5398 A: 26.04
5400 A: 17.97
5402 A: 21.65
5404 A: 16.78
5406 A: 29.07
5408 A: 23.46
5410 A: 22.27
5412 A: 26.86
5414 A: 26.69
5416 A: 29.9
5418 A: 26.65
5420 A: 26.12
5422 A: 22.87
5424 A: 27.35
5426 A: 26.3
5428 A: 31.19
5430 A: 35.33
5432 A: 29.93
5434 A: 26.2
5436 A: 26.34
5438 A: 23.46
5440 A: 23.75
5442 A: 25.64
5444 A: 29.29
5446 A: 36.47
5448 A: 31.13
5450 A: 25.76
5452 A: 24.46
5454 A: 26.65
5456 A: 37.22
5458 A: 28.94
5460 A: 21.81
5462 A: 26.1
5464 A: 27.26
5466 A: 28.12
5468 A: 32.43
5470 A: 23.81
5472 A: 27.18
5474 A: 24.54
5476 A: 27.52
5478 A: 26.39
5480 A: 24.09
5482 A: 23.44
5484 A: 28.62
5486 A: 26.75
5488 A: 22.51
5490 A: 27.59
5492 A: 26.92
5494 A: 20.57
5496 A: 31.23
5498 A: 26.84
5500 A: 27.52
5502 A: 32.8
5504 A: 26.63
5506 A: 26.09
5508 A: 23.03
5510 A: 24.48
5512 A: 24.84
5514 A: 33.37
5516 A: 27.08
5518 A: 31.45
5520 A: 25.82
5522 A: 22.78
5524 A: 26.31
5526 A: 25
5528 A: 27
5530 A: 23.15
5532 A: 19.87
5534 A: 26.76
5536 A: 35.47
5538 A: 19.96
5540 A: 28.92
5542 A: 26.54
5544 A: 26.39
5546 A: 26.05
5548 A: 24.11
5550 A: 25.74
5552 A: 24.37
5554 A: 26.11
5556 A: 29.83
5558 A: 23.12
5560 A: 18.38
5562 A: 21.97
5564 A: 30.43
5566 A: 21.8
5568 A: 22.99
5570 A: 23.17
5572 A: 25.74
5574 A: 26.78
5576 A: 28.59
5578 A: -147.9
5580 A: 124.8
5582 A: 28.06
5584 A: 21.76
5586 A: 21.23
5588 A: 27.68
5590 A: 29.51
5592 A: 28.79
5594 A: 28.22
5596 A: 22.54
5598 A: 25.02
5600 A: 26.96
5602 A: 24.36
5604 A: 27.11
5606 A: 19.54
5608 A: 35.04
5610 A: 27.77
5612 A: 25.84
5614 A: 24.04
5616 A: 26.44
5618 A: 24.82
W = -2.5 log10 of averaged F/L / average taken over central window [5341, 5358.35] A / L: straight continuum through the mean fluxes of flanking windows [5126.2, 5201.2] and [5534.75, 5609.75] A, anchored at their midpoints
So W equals 0.26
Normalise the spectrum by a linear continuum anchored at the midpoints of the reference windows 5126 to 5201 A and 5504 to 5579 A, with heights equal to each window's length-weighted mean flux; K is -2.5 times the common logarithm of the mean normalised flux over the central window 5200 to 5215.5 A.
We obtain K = 0.48 mag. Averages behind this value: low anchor 41.1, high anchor 21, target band 24.9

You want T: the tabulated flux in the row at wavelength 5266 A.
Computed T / 25.02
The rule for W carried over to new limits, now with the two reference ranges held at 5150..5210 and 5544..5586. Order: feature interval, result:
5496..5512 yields -0.20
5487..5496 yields -0.11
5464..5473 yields -0.20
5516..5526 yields -0.19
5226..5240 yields 0.08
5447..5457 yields -0.24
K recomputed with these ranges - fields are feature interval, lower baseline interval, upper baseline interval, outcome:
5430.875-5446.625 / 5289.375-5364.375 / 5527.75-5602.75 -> -0.13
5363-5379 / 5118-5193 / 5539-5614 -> 0.23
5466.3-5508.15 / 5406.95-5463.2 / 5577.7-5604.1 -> 0.00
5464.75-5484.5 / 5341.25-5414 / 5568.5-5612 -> -0.10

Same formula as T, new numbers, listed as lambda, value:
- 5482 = 23.44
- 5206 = 28.92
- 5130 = 28.23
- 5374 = 31.34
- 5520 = 25.82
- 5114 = 30.43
